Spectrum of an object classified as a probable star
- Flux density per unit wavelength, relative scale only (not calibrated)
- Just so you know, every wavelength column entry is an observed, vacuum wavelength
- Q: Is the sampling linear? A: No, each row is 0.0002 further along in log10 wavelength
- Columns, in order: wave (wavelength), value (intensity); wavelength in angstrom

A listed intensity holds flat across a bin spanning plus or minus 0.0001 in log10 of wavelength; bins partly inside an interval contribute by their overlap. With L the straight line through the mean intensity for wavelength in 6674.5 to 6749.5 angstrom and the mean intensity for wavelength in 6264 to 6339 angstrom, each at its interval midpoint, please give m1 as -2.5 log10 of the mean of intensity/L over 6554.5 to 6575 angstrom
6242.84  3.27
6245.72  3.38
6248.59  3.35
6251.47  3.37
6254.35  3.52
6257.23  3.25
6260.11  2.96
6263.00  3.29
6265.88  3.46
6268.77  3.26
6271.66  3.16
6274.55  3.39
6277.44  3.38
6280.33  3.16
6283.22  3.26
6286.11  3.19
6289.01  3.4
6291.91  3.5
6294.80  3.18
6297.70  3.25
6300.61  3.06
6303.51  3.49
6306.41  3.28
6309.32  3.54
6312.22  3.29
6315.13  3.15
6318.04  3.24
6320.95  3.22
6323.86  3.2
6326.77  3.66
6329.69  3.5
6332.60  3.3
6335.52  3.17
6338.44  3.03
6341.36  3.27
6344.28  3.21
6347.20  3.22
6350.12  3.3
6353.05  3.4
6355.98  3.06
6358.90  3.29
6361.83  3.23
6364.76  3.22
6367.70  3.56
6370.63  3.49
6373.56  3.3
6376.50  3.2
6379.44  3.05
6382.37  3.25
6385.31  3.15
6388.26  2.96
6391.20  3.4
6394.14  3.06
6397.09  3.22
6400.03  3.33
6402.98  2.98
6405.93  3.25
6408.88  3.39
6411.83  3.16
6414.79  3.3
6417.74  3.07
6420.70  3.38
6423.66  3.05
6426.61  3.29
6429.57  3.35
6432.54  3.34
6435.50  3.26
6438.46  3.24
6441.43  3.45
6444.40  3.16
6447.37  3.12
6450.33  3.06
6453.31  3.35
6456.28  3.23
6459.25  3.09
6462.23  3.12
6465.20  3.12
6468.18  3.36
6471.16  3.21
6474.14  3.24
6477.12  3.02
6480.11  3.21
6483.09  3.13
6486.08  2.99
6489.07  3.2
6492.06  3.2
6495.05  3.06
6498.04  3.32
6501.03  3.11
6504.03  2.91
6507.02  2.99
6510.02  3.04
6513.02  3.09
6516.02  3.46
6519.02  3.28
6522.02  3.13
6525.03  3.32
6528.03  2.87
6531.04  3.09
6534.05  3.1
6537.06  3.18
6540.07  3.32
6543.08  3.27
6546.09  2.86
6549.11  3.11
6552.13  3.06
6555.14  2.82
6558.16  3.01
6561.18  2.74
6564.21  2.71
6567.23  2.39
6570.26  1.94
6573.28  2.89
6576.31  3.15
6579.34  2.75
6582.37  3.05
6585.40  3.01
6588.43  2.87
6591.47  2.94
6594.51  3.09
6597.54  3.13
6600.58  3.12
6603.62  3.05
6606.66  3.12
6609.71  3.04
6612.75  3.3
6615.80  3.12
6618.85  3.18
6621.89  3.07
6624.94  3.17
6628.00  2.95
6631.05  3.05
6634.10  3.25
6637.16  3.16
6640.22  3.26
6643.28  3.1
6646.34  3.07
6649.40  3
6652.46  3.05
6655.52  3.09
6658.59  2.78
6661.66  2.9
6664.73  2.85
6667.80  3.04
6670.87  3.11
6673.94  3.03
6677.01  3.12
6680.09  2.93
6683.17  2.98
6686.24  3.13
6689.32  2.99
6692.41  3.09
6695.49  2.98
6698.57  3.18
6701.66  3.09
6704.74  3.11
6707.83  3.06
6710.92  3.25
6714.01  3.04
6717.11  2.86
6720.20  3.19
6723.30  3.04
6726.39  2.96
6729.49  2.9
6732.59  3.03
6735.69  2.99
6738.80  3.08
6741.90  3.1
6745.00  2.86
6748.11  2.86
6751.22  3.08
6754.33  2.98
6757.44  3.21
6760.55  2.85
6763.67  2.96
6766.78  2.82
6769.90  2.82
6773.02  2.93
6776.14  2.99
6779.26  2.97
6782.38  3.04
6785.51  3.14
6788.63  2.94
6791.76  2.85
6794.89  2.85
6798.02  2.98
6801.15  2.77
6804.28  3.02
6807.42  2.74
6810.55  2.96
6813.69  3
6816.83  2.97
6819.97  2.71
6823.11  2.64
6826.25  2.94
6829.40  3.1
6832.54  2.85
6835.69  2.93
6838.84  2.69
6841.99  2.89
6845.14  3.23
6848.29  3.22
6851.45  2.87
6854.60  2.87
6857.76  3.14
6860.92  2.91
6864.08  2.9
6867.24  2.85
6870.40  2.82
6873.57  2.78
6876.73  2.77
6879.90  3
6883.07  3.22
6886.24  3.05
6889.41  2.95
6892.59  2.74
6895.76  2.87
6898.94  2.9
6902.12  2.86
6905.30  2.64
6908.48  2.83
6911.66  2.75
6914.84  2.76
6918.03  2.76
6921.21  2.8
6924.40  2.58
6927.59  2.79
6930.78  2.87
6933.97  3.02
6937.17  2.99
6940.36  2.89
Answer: 0.18 mag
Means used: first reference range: 3.3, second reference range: 3.03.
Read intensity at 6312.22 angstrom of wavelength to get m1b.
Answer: 3.29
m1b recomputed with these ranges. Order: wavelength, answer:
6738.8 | 3.08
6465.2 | 3.12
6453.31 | 3.35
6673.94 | 3.03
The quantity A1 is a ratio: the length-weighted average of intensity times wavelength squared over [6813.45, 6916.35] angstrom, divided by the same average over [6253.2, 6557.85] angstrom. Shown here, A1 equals 1.0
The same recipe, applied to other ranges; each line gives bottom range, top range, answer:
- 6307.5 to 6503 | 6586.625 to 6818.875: 1.02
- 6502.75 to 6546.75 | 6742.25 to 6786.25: 1.02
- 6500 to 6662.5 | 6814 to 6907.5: 1.04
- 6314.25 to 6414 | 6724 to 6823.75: 1.03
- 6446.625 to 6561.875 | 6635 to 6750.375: 1.03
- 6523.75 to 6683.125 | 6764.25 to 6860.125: 1.04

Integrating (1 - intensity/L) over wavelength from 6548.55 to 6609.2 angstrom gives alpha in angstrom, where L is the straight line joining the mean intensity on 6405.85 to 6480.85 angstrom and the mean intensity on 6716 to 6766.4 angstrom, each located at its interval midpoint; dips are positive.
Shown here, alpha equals 4.3 angstrom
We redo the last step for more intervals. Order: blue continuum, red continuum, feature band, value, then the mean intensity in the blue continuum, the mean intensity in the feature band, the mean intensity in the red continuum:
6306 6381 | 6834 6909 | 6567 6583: 2.16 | 3.28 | 2.7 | 2.91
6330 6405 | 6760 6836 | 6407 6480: -1.13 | 3.23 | 3.22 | 2.91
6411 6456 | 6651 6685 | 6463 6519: 0.48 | 3.24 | 3.15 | 2.99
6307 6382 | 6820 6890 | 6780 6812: 0.47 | 3.28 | 2.93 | 2.93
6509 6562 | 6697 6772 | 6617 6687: -0.11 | 3.1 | 3.05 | 3.01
